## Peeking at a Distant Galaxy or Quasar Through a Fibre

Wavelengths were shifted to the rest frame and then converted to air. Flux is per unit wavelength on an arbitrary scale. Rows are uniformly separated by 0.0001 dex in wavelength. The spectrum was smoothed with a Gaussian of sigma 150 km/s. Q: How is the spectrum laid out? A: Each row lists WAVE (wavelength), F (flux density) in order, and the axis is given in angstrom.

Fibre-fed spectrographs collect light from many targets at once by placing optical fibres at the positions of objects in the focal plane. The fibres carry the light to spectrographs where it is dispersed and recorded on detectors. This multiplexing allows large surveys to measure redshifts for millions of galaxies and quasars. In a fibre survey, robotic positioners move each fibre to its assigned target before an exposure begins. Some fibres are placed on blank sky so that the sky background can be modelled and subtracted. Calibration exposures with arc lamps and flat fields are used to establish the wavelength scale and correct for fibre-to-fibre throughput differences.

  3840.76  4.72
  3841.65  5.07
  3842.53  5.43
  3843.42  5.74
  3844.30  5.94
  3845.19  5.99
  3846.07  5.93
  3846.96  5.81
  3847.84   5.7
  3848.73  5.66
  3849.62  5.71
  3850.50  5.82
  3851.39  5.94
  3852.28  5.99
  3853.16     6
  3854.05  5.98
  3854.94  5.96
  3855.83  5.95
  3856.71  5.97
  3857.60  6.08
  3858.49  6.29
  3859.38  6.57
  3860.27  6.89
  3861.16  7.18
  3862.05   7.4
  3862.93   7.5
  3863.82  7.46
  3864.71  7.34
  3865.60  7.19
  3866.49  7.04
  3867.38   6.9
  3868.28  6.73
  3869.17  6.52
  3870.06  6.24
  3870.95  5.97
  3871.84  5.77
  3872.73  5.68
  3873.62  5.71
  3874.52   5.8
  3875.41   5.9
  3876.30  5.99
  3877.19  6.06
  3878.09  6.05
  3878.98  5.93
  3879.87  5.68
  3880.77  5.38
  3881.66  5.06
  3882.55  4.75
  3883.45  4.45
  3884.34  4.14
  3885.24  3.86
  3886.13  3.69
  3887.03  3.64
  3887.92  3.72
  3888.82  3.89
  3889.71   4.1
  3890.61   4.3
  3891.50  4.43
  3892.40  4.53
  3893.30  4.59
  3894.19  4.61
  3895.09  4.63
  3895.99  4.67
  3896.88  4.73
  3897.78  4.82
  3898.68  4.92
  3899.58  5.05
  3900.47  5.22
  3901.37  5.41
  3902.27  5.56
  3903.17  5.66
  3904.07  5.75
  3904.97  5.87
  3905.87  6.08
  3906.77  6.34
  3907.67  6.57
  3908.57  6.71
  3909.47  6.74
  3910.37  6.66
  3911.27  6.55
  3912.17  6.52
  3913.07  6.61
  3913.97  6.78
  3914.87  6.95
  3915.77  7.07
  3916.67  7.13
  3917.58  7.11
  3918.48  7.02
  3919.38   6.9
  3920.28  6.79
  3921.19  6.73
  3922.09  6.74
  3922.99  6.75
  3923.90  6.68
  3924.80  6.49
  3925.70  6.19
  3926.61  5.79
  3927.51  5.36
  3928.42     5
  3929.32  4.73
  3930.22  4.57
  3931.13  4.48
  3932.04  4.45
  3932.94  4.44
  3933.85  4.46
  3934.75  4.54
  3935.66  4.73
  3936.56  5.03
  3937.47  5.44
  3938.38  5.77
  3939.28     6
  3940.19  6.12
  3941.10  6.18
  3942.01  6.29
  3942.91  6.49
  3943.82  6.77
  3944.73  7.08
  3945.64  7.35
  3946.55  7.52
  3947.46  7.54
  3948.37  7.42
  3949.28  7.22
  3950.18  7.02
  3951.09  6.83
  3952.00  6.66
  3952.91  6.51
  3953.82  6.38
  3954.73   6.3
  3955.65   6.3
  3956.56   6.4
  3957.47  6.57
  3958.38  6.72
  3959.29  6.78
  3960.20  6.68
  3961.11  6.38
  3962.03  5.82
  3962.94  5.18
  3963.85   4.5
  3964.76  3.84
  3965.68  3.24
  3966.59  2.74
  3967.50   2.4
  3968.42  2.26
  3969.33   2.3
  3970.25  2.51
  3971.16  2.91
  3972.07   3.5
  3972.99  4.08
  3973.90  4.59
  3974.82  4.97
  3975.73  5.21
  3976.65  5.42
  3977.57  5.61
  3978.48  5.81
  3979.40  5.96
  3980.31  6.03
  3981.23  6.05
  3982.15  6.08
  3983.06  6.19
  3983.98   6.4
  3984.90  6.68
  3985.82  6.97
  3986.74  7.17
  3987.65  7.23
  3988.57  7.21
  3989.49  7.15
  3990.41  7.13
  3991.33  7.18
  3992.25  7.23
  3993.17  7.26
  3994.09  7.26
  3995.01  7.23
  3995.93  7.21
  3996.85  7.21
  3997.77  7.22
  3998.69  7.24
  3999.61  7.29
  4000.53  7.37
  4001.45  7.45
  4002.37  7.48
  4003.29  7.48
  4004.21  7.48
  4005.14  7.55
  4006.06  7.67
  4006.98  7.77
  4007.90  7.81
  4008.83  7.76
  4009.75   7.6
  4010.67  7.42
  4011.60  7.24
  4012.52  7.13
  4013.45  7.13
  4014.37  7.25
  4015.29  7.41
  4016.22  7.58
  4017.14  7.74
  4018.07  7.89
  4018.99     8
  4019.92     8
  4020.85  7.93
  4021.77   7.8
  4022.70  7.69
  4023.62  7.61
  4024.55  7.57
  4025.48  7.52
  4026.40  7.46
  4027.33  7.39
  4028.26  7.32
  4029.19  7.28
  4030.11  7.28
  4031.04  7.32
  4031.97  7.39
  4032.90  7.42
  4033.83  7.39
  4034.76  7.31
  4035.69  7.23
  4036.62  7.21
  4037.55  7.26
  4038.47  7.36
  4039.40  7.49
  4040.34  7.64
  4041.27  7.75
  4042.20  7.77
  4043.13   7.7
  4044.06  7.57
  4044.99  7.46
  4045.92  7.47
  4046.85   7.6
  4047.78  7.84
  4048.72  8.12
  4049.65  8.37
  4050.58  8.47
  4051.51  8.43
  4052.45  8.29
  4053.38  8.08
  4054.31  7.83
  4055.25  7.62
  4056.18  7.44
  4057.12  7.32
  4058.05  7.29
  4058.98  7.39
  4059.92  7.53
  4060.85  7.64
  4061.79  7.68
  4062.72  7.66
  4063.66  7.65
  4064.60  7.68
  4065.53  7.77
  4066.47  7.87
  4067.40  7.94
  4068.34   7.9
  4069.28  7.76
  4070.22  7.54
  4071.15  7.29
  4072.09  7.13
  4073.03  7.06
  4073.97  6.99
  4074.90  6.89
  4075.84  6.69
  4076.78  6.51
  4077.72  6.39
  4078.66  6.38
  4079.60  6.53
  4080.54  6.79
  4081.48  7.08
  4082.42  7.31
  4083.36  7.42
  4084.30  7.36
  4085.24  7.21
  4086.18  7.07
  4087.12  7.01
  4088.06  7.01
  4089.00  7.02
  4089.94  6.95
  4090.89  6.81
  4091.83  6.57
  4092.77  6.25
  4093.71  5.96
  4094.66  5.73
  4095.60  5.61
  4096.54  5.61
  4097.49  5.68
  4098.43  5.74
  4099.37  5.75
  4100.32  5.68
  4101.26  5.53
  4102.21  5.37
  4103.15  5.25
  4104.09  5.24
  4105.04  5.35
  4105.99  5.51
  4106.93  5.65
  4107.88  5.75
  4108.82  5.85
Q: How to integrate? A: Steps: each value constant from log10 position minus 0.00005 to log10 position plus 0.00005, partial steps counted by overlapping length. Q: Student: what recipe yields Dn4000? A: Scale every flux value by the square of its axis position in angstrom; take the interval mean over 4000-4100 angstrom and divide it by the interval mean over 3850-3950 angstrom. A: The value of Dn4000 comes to 1.3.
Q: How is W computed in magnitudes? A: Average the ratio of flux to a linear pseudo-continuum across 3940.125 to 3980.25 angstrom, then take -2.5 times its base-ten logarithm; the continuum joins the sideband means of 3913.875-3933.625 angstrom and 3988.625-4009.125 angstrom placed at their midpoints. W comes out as 0.20 mag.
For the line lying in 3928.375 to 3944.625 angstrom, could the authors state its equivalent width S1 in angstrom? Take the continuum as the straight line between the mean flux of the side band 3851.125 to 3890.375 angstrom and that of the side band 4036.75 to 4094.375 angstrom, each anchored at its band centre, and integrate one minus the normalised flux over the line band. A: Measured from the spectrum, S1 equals 2.5 angstrom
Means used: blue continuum 5.81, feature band 5.35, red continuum 7.37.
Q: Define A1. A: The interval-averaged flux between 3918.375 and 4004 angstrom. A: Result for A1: 5.98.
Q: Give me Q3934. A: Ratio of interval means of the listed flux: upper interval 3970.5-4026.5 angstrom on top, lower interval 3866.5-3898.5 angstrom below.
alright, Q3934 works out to 1.34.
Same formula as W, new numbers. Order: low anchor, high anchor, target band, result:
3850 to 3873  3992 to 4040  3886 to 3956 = 0.176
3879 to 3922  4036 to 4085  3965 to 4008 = 0.100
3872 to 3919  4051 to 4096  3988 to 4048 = -0.123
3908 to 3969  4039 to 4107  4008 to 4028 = -0.150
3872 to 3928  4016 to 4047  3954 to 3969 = 0.259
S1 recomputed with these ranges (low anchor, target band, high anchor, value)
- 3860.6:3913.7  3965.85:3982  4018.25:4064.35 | 5.97 angstrom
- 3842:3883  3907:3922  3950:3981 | -3.12 angstrom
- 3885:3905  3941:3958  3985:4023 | -2.12 angstrom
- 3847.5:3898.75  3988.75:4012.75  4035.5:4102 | -2.72 angstrom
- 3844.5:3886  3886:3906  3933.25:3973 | 3.66 angstrom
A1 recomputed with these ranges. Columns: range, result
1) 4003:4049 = 7.54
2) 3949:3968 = 5.72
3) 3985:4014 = 7.33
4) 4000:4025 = 7.59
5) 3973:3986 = 5.77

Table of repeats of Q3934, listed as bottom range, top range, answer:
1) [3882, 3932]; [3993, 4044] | 1.35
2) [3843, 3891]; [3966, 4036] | 1.15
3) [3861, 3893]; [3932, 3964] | 1.11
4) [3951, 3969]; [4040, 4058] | 1.46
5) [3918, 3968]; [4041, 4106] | 1.19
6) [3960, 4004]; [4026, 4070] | 1.31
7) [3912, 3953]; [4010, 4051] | 1.22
